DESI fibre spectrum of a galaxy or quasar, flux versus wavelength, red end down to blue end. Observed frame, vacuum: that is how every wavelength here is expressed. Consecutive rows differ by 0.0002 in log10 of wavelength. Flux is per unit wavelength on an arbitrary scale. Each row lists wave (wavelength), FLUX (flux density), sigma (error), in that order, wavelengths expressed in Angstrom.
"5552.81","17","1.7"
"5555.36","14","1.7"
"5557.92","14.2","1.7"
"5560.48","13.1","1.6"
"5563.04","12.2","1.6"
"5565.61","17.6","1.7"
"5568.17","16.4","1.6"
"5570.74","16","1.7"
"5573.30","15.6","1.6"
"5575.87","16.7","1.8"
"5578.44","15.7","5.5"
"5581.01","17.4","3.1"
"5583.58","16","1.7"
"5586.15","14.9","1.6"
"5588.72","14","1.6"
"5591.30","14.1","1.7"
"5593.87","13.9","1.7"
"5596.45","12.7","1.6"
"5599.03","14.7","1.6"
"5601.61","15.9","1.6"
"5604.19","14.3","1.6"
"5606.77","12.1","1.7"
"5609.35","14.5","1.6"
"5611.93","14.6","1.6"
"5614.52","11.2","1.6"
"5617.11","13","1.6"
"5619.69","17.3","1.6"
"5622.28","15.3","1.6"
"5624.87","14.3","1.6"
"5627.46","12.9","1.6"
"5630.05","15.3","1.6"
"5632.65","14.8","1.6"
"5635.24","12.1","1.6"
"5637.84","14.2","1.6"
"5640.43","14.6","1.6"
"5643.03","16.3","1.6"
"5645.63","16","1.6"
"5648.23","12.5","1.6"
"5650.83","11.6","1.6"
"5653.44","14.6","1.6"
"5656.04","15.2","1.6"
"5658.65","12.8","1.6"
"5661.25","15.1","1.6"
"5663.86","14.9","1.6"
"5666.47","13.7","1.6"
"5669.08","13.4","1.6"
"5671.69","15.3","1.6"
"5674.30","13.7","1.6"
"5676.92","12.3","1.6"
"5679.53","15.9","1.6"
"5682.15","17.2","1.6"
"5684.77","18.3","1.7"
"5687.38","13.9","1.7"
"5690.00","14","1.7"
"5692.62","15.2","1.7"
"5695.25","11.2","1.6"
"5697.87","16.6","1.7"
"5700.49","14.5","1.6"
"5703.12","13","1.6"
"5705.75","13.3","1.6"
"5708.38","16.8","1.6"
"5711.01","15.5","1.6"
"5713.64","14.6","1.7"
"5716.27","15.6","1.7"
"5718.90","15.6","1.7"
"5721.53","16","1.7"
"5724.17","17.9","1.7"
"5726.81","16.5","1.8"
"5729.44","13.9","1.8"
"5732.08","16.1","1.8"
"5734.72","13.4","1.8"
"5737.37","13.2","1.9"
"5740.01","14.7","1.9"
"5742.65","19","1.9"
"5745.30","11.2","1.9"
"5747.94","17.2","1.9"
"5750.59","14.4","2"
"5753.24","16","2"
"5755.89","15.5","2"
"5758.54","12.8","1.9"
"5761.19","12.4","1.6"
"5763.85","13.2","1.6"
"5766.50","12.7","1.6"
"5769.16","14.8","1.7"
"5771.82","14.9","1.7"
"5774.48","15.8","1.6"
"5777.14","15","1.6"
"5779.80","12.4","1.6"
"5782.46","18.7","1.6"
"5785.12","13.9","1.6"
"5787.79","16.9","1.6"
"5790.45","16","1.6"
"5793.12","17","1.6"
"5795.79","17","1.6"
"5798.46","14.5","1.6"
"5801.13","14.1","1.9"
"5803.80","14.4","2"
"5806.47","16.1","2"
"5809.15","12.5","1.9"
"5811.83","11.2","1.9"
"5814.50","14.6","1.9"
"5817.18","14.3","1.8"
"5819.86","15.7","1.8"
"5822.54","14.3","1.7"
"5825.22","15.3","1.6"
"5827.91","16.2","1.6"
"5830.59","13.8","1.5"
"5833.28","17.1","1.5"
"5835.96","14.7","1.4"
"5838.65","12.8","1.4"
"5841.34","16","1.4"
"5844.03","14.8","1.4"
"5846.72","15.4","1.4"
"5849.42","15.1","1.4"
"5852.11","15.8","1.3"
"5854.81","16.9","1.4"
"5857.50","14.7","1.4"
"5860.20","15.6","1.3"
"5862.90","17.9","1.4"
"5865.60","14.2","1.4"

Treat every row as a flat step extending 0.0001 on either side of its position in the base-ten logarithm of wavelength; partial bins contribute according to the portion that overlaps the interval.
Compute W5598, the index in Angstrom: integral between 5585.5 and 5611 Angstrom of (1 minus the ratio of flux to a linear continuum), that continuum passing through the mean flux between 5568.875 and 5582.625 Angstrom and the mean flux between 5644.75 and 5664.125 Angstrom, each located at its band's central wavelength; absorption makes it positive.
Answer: 2.5 Angstrom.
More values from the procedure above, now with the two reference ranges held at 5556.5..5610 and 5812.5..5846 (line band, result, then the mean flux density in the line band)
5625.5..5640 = 0.9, 13.9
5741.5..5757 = -0.6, 15.5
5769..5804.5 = -1.3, 15.4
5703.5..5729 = -1.2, 15.6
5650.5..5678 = 1.7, 14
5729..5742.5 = 0.2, 14.7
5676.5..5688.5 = -0.7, 15.8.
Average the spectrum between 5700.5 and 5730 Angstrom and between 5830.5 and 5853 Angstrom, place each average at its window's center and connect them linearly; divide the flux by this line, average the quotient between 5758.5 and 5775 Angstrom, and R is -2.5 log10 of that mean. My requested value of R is 0.110 mag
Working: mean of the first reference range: 15.3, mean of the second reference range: 15.1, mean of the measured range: 13.8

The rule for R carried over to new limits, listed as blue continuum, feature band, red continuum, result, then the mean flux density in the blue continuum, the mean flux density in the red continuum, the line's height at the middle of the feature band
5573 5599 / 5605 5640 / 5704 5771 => 0.076 mag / 15.1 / 14.9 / 15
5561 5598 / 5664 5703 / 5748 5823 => 0.025 mag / 15.2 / 14.7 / 15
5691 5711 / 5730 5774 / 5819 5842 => 0.015 mag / 14.4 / 15.1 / 14.7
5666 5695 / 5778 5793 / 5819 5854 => -0.047 mag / 14.7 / 15.2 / 15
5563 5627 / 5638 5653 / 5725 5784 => 0.044 mag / 14.8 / 14.7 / 14.8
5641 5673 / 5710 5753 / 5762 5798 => -0.035 mag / 14.3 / 15.2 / 14.8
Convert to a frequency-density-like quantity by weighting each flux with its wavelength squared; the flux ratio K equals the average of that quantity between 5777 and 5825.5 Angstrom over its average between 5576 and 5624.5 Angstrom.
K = 1.10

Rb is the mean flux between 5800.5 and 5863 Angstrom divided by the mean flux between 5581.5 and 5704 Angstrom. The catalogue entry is 1.04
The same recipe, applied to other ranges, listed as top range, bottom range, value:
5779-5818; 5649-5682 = 1.06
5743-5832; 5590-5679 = 1.04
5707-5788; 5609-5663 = 1.06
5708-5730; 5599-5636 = 1.12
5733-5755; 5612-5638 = 1.06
